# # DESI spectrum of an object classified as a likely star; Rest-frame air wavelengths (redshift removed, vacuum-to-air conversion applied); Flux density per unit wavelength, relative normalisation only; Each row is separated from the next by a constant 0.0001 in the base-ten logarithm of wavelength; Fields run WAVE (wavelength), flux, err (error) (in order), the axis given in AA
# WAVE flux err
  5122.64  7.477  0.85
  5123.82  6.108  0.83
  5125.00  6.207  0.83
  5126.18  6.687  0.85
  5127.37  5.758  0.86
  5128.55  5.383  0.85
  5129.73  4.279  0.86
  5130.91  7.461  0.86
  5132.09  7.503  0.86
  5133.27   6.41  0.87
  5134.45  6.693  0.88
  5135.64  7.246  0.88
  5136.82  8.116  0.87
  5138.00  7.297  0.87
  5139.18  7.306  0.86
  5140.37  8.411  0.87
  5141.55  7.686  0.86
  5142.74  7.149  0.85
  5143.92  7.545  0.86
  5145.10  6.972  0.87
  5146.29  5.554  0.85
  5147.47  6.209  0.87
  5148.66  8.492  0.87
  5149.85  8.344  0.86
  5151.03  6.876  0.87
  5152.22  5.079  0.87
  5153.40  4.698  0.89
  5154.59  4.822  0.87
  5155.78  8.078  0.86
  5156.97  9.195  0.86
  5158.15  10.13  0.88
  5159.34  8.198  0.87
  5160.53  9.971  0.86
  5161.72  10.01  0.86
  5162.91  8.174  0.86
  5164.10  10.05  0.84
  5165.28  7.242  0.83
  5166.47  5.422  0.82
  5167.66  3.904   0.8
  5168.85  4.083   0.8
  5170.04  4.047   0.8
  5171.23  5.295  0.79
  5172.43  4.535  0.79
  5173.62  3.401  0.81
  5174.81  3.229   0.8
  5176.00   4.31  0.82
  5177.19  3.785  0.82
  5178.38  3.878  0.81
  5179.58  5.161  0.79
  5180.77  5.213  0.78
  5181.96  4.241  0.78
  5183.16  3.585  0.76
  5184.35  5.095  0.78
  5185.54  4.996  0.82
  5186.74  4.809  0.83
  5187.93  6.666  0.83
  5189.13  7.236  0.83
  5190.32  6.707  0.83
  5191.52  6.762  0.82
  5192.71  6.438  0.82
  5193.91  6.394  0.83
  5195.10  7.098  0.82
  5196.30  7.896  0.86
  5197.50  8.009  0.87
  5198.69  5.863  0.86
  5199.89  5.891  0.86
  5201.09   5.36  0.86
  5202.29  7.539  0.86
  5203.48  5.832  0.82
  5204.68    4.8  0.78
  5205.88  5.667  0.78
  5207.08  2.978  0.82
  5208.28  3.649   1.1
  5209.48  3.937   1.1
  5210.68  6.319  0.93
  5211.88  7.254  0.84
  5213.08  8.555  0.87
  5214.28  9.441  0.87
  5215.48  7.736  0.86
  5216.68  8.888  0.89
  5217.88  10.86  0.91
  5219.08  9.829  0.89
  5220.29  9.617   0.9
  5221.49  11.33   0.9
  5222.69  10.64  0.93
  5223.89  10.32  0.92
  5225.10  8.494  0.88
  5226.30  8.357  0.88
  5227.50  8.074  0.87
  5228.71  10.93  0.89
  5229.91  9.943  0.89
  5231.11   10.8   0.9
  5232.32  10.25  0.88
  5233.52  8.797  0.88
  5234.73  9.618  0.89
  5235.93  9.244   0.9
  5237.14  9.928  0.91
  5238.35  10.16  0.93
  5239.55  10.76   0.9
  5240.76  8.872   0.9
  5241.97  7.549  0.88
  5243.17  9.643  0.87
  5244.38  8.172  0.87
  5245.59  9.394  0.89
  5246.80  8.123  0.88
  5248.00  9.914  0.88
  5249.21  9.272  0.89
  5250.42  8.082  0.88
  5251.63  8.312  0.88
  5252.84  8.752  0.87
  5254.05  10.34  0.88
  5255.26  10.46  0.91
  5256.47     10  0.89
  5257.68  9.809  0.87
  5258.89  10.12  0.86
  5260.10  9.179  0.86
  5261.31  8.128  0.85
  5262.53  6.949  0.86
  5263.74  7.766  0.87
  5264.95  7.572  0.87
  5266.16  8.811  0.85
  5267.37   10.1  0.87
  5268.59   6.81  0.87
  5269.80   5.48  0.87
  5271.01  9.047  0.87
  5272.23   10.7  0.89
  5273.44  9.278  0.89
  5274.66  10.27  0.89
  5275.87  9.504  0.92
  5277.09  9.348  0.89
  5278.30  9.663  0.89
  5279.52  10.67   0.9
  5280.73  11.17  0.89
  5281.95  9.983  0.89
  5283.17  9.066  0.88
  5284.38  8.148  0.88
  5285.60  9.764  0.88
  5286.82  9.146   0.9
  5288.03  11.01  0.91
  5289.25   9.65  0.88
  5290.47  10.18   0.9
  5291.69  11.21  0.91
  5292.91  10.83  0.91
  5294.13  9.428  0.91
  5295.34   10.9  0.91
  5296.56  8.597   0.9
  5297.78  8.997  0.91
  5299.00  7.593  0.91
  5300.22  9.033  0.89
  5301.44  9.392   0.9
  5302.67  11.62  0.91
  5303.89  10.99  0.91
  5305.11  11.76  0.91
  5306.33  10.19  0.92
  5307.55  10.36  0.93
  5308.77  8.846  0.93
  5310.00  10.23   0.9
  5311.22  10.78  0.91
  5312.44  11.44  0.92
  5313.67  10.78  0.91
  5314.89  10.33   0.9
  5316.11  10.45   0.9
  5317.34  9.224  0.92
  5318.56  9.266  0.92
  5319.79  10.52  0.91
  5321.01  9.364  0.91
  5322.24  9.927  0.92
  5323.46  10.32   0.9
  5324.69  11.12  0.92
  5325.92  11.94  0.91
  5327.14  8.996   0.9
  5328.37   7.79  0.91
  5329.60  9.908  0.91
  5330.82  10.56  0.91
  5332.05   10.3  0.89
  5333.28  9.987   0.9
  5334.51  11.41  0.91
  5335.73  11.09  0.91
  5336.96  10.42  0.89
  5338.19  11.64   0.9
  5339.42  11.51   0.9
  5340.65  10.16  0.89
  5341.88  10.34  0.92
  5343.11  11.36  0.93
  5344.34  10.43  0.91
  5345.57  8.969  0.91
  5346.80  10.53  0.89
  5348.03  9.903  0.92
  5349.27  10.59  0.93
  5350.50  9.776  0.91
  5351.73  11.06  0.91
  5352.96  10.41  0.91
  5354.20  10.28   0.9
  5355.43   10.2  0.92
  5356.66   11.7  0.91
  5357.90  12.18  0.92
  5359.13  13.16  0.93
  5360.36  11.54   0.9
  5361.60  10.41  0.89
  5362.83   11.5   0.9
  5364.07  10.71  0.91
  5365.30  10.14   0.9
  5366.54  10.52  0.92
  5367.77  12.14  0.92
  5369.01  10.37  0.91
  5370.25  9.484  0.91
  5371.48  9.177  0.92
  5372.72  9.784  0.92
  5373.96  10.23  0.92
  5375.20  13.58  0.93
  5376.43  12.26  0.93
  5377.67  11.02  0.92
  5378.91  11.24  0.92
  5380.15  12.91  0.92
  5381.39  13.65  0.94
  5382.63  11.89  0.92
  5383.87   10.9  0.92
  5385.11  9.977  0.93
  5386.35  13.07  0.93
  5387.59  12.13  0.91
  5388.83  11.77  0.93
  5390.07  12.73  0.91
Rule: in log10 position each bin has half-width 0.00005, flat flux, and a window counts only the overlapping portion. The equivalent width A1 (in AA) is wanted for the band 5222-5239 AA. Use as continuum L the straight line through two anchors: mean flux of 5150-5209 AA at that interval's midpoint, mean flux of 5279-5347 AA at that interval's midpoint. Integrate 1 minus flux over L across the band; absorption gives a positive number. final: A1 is -4.8 AA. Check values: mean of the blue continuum 5.98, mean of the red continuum 10.2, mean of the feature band 9.7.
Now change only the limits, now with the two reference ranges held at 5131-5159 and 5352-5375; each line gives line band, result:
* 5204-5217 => 3.3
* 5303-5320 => -0.7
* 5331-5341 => -0.4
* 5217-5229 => -1.8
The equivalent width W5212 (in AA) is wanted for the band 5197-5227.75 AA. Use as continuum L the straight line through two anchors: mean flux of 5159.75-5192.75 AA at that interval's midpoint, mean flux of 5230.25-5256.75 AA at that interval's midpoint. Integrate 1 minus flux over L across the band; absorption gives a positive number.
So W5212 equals 0.9 AA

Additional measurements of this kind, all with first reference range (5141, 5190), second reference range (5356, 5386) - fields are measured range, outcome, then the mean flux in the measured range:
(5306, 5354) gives -0.3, 10.3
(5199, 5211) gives 3.3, 5.18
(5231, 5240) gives -2.2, 9.88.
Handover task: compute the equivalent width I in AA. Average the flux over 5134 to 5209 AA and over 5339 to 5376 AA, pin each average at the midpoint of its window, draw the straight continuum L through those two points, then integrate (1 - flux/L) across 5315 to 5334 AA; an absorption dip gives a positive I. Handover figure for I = -0.1 AA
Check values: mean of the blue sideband 6.27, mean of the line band 9.99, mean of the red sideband 10.7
